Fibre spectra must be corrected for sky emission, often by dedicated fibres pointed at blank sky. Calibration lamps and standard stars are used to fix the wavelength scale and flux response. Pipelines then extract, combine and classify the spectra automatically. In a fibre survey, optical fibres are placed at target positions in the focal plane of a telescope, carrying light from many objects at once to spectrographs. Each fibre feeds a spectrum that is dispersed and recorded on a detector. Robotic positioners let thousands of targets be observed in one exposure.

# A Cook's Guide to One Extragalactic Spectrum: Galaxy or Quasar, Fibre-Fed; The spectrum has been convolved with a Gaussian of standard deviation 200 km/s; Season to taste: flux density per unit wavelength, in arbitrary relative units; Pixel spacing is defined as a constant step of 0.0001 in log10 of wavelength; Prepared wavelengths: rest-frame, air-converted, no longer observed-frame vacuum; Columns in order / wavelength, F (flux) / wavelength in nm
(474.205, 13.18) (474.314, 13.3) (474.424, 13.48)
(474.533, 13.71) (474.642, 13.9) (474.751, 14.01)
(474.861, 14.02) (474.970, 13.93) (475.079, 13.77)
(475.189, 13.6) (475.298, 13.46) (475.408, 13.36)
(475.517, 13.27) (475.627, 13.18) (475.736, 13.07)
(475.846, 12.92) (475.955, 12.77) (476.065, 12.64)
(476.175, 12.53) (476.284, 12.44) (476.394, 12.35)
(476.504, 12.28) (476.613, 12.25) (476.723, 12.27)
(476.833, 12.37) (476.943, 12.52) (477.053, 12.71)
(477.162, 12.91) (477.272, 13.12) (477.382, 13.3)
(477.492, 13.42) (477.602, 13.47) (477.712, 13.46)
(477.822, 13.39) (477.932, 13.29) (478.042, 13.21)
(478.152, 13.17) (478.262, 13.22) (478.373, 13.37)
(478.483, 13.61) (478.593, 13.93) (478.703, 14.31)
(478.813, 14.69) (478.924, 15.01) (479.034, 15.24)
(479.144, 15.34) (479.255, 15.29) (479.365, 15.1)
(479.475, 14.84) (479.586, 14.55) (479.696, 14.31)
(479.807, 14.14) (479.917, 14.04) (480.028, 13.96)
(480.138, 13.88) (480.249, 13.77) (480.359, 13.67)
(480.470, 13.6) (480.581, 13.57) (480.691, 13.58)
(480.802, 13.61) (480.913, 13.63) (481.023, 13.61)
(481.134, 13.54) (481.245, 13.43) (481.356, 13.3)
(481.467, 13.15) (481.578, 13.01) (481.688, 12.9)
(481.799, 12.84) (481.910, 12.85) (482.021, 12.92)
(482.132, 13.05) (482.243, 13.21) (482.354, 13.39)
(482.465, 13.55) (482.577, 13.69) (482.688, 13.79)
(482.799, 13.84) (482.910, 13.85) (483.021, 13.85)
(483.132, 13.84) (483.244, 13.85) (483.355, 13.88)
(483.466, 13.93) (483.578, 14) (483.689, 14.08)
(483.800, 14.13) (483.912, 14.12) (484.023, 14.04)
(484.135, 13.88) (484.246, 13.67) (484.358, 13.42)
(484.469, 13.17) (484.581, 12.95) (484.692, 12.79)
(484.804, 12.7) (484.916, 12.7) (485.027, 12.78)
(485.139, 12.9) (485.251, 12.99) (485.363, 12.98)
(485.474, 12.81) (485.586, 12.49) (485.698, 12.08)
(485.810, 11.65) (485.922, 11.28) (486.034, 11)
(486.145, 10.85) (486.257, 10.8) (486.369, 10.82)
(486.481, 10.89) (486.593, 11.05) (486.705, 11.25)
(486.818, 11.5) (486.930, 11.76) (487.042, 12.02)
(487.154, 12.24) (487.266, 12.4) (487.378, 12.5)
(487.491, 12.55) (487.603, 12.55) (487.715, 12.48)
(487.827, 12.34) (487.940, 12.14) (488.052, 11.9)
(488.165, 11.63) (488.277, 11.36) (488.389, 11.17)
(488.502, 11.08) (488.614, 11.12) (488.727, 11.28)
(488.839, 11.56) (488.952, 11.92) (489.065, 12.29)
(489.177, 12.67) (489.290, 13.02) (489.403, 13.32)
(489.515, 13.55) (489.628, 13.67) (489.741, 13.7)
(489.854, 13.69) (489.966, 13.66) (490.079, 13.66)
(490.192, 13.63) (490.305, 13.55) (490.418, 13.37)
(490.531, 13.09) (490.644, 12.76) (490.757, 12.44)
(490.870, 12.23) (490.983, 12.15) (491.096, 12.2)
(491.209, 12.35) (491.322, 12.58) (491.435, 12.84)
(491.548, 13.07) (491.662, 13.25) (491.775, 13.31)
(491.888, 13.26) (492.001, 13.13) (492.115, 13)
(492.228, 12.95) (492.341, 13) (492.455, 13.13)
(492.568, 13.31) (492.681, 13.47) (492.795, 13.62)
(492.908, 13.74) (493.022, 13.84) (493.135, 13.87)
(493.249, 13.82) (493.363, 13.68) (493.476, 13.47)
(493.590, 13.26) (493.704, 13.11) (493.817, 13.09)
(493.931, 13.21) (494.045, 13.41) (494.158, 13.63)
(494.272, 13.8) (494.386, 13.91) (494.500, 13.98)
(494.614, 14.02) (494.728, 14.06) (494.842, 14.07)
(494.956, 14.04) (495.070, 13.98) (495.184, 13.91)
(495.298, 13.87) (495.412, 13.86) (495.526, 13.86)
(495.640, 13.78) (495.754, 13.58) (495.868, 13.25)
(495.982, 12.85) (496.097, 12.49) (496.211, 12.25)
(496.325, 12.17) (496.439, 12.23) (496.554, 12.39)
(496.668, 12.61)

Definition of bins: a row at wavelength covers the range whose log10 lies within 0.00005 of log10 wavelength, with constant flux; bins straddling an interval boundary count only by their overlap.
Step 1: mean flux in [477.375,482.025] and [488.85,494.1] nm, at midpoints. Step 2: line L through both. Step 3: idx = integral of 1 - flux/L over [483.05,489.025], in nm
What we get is 0.46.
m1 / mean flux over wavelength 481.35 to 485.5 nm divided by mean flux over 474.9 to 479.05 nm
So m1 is 1.0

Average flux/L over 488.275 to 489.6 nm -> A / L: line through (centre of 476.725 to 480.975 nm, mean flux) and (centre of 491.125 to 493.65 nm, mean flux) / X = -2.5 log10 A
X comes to 0.111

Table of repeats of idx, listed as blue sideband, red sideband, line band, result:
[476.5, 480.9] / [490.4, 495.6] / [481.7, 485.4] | 0.04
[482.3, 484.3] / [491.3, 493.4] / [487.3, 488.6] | 0.16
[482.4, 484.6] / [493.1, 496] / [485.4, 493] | 0.71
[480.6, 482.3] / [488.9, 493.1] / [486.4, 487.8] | 0.13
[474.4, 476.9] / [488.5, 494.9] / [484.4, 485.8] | 0.04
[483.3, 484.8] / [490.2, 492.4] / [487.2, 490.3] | 0.16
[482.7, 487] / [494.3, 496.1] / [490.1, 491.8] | 0.06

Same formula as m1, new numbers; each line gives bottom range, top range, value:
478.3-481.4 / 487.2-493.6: 0.91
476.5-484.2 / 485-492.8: 0.91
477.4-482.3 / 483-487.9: 0.92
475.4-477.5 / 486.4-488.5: 0.93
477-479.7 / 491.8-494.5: 0.96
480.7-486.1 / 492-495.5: 1.03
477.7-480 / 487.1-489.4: 0.85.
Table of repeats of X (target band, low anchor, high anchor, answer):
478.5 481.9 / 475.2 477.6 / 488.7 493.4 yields -0.087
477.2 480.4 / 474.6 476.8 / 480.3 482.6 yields -0.062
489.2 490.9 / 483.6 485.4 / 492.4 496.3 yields 0.014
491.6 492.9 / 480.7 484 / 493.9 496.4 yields 0.025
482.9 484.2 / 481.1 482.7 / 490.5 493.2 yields -0.062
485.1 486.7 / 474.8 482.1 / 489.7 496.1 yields 0.147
